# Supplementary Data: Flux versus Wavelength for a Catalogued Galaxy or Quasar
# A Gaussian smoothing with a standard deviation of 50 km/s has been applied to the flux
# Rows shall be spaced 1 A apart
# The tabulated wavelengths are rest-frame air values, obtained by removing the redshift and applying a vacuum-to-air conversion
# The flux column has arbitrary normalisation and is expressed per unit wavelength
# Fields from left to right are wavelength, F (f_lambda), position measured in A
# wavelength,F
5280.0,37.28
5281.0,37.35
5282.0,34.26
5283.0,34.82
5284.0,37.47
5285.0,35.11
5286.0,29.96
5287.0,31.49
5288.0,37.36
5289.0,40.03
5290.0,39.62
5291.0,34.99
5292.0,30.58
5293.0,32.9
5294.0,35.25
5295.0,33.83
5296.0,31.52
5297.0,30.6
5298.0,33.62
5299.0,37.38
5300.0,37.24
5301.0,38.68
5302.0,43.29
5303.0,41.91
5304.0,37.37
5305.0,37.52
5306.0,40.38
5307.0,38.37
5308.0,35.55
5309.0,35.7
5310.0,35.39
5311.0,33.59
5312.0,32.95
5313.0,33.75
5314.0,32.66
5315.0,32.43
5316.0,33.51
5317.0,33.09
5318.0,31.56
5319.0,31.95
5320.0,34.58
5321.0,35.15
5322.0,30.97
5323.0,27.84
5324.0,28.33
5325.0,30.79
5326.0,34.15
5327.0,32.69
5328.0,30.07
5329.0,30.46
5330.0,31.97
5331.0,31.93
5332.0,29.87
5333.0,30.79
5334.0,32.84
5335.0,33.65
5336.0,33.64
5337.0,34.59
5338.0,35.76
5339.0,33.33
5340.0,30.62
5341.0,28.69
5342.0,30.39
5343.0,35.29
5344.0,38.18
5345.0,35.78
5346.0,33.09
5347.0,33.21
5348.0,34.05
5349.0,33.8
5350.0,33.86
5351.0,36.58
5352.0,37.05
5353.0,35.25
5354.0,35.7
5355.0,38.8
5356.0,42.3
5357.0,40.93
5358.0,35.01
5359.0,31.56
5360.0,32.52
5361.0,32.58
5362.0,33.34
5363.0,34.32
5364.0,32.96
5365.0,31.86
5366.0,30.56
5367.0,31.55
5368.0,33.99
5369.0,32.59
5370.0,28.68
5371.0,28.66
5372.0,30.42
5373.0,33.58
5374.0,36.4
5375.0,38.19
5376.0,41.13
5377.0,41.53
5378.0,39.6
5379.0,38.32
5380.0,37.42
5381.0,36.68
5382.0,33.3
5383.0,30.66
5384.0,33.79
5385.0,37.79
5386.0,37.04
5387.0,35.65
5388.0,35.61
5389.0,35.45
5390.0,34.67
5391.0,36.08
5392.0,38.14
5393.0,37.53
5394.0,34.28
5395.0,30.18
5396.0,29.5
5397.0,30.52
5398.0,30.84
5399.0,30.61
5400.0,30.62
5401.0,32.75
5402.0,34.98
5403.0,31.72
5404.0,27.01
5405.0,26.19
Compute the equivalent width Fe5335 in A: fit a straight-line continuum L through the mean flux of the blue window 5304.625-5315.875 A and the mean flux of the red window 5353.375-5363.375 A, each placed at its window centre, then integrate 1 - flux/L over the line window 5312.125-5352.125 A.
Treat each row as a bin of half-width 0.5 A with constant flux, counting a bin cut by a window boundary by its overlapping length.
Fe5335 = 3.0 A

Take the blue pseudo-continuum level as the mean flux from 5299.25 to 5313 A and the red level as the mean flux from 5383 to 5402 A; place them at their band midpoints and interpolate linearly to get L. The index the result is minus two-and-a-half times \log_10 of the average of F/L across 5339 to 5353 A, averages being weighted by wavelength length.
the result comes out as 0.06 mag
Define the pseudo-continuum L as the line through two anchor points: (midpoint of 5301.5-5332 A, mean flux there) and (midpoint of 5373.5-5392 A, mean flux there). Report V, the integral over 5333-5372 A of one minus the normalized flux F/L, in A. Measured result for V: 1.76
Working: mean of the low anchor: 33.9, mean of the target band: 33.8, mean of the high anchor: 36.7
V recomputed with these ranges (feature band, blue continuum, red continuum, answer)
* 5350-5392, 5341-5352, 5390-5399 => -1.7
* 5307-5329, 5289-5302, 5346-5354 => 1.4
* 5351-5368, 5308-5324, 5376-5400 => -0.3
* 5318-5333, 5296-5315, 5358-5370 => 1.5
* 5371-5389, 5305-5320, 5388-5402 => -1.4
